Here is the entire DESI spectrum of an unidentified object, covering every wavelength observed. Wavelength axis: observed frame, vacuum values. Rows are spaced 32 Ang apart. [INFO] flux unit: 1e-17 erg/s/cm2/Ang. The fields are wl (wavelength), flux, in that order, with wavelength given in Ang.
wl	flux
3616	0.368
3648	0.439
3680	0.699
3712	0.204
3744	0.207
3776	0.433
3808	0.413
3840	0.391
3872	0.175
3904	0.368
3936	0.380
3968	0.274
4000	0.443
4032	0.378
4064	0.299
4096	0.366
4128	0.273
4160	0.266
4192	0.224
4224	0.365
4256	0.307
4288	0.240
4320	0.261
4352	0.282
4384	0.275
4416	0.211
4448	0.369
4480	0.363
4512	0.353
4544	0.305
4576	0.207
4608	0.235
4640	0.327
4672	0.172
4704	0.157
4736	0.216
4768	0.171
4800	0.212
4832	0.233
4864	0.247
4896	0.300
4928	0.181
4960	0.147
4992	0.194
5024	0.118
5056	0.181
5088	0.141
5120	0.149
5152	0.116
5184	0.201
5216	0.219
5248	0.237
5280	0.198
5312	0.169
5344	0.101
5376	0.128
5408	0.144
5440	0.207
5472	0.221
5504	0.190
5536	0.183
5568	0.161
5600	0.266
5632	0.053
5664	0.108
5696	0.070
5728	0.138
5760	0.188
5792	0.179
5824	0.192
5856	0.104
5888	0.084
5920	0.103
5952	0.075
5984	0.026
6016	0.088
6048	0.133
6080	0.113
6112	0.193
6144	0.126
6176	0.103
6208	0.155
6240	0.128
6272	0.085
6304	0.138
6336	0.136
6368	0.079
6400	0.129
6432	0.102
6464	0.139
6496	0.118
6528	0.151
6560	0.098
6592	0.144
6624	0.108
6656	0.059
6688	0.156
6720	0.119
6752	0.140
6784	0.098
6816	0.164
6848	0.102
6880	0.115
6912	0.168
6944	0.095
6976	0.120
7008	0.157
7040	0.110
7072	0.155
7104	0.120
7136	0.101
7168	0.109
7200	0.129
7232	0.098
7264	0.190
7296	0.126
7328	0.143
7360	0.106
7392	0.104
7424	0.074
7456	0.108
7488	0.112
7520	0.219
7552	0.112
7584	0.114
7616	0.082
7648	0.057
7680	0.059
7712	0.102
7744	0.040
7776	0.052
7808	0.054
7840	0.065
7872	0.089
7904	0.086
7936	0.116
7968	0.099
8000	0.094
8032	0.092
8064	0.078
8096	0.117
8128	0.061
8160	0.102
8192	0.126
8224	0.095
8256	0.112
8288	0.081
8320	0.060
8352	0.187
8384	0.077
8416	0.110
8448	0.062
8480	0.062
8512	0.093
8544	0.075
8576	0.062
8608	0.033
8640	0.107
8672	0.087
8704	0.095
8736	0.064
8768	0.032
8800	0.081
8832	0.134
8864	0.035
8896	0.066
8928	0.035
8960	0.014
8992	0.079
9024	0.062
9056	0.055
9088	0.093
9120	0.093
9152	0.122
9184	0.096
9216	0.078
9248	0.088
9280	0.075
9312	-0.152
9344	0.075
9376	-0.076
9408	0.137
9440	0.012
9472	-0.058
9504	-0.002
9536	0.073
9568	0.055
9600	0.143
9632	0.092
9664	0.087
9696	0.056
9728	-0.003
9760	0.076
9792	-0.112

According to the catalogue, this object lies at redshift 0.666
